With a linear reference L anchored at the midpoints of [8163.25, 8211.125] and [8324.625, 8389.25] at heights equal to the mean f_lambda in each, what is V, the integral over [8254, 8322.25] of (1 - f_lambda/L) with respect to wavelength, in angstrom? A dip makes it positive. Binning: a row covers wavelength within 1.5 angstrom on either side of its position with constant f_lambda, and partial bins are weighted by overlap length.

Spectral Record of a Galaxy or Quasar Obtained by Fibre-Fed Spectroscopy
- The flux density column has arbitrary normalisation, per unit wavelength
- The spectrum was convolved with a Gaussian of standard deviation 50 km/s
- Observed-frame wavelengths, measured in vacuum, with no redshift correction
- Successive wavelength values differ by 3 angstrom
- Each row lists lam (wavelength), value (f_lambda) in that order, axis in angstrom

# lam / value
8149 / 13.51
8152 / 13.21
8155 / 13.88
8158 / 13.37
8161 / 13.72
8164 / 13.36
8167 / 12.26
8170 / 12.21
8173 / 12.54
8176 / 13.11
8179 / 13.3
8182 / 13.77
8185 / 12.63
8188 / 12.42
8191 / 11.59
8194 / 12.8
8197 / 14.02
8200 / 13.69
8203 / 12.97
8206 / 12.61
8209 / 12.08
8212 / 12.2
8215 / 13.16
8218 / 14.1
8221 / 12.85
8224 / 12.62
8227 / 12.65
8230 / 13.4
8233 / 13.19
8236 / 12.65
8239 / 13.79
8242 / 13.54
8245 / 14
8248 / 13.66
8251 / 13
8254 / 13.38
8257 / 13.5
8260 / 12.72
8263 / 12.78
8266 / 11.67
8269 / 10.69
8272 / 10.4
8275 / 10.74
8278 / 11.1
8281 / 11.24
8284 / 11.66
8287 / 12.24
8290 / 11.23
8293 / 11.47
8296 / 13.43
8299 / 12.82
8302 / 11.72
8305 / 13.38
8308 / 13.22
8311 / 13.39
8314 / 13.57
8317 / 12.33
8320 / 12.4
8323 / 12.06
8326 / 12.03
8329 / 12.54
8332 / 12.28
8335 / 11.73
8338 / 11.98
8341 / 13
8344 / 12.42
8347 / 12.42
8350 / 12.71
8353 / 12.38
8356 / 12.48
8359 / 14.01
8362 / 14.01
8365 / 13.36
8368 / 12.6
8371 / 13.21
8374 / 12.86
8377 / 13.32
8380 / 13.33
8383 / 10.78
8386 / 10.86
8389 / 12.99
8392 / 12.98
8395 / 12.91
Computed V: 2.7 angstrom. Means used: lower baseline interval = 12.8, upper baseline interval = 12.6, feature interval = 12.2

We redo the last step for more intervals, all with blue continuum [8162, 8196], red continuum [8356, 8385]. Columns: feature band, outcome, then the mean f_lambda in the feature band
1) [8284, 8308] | 1.04 angstrom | 12.3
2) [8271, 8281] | 1.58 angstrom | 10.8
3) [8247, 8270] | 0.28 angstrom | 12.7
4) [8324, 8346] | 1.13 angstrom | 12.3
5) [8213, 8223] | -0.37 angstrom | 13.3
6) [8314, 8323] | 0.29 angstrom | 12.5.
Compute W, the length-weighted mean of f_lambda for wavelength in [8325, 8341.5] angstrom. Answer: 12.2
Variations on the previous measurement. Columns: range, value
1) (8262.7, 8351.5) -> 12.1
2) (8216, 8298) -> 12.5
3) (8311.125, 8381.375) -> 12.8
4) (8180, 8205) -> 13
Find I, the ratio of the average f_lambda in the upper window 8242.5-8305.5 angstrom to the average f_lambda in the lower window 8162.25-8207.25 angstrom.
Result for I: 0.95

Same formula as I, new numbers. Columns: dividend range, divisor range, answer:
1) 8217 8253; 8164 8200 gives 1.03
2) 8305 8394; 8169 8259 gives 0.97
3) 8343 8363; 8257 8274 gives 1.09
